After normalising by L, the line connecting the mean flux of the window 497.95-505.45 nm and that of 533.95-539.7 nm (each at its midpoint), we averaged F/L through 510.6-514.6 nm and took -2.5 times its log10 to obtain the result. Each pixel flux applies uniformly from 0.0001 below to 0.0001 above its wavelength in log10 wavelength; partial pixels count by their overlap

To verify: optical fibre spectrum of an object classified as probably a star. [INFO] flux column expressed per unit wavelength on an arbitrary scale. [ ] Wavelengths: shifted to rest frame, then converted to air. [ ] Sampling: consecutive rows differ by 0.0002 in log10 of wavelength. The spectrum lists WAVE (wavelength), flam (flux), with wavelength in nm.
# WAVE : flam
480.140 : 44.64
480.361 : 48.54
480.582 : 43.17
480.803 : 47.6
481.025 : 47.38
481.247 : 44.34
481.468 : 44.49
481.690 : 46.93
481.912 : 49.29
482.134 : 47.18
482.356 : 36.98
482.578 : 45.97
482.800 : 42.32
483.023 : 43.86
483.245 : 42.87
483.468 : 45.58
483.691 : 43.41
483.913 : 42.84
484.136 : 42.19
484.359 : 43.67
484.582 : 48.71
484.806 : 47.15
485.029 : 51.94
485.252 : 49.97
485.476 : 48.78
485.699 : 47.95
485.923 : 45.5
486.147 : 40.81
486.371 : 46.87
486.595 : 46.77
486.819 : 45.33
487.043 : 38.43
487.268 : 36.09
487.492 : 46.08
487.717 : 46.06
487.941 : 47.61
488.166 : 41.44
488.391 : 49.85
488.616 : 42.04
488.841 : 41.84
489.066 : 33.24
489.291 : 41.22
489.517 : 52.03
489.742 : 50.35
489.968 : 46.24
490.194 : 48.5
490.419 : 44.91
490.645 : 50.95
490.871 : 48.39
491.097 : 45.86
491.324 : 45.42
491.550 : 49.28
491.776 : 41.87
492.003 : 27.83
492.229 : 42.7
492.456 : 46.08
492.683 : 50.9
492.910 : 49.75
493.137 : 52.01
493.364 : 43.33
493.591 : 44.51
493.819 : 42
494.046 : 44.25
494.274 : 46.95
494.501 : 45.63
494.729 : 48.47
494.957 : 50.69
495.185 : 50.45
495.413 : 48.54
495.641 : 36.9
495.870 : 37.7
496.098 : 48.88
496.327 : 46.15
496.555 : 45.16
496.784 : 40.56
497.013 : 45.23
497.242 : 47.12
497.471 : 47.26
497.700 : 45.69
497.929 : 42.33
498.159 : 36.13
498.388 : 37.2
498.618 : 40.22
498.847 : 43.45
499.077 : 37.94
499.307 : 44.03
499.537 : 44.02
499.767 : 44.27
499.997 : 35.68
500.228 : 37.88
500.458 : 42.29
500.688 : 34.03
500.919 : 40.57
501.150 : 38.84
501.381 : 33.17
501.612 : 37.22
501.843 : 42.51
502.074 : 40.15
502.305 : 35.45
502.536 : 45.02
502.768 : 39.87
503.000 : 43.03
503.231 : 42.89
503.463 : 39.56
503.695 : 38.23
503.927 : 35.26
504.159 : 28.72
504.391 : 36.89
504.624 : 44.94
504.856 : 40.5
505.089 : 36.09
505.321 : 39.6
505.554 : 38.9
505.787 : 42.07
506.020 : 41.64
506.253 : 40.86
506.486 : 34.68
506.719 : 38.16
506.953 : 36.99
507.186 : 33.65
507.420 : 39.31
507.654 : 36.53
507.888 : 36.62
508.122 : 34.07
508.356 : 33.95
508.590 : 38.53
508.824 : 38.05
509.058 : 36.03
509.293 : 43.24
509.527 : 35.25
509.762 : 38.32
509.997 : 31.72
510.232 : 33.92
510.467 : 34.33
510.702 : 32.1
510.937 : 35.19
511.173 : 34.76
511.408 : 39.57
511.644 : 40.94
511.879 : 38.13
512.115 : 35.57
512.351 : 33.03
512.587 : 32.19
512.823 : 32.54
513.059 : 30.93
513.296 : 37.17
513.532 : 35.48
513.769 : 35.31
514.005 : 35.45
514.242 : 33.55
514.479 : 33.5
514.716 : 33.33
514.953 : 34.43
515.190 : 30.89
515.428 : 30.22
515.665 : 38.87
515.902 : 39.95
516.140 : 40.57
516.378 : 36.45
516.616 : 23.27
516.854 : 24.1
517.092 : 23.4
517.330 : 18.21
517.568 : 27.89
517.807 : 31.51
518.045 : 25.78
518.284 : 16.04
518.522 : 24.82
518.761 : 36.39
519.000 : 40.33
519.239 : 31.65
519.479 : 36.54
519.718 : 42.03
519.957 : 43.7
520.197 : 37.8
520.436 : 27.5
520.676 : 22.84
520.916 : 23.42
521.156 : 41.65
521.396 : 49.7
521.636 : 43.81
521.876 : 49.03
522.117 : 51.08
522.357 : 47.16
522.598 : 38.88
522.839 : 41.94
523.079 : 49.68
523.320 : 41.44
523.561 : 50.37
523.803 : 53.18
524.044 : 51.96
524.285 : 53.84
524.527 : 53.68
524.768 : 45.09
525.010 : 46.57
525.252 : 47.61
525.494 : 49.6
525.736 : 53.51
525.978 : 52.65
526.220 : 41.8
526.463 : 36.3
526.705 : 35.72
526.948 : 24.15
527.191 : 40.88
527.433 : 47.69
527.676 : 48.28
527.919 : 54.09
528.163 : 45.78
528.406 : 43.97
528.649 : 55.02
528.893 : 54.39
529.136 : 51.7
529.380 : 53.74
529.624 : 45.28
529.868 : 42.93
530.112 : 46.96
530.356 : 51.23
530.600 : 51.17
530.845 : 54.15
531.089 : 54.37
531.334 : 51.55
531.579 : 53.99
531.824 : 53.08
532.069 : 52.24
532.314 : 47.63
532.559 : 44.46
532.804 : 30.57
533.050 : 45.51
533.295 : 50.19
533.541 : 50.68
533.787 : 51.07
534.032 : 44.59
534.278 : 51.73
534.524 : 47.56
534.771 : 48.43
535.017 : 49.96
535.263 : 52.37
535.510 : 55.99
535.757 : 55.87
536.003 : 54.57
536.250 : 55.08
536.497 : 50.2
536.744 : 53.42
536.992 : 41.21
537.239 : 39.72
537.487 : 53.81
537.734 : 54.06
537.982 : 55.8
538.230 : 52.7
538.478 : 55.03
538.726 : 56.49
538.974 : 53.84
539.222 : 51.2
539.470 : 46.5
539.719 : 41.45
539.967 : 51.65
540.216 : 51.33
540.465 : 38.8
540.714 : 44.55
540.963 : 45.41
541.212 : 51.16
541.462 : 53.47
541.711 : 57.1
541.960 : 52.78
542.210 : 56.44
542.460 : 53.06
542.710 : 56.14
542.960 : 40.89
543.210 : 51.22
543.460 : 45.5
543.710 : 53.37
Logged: 0.221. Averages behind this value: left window 39.3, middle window 35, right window 51.2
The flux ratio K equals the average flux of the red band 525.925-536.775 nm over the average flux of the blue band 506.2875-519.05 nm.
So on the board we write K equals 1.4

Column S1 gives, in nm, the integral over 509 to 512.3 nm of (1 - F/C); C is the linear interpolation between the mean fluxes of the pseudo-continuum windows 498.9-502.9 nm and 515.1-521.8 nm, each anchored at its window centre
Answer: -0.05 nm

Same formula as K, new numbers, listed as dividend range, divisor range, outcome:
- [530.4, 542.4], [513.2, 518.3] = 1.60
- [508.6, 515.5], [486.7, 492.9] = 0.79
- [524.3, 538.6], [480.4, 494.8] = 1.08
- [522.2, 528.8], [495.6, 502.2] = 1.13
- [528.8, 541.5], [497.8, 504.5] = 1.27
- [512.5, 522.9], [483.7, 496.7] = 0.76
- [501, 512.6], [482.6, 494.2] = 0.83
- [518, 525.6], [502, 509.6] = 1.08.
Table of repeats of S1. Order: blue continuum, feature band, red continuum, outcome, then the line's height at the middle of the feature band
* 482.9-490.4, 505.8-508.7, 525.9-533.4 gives 0.55 nm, 46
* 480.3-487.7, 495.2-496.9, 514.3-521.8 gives -0.13 nm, 40.7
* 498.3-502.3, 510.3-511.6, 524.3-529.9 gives 0.21 nm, 42.4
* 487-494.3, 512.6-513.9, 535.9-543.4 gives 0.37 nm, 47.5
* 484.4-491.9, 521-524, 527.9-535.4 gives 0.13 nm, 48.5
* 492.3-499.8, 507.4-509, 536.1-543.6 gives 0.34 nm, 46.2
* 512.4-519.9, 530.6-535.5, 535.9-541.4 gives -0.42 nm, 45.5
